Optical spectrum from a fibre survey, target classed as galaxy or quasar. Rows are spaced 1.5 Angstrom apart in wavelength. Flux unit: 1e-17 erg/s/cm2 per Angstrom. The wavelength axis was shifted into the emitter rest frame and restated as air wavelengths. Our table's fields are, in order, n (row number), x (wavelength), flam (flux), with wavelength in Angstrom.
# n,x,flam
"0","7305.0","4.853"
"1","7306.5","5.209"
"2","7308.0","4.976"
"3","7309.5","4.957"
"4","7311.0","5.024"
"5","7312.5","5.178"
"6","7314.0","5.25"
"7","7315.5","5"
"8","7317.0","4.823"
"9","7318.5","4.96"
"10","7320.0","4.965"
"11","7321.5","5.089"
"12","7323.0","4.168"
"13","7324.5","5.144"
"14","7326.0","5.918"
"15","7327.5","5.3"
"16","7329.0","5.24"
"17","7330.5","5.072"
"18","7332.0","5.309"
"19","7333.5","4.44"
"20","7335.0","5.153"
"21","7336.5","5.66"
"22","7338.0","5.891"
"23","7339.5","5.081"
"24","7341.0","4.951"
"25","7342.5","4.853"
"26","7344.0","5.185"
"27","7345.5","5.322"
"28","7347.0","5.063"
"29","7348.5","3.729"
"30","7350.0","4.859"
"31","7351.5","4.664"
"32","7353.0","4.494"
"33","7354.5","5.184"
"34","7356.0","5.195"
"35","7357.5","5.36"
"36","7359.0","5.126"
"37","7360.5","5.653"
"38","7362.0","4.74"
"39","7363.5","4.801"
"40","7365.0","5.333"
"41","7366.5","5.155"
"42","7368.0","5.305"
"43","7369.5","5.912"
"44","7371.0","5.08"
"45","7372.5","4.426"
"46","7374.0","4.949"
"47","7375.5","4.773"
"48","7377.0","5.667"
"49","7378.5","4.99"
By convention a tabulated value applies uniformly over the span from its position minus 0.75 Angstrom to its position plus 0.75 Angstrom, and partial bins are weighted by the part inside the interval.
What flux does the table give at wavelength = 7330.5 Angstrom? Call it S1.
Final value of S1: 5.072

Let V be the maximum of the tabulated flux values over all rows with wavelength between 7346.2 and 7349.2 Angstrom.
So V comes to 5.063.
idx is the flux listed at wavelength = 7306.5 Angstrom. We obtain 5.209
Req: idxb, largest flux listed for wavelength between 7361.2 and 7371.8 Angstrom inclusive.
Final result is 5.912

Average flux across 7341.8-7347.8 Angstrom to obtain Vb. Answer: 5.1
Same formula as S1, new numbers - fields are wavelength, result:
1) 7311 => 5.024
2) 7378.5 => 4.99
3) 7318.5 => 4.96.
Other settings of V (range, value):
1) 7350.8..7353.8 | 4.664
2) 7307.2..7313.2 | 5.178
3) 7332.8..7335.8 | 5.153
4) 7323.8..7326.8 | 5.918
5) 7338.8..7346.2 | 5.322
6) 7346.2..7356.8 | 5.195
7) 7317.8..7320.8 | 4.965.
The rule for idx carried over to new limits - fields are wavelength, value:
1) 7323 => 4.168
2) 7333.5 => 4.44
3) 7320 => 4.965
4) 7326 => 5.918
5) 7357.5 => 5.36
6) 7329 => 5.24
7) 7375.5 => 4.773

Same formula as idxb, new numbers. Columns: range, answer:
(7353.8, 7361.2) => 5.653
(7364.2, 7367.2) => 5.333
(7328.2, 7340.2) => 5.891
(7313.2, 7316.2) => 5.25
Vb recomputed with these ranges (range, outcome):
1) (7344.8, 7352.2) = 4.72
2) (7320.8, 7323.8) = 4.63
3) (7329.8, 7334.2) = 4.94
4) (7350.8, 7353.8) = 4.59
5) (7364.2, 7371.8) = 5.35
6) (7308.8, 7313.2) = 5.05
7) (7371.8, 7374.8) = 4.69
